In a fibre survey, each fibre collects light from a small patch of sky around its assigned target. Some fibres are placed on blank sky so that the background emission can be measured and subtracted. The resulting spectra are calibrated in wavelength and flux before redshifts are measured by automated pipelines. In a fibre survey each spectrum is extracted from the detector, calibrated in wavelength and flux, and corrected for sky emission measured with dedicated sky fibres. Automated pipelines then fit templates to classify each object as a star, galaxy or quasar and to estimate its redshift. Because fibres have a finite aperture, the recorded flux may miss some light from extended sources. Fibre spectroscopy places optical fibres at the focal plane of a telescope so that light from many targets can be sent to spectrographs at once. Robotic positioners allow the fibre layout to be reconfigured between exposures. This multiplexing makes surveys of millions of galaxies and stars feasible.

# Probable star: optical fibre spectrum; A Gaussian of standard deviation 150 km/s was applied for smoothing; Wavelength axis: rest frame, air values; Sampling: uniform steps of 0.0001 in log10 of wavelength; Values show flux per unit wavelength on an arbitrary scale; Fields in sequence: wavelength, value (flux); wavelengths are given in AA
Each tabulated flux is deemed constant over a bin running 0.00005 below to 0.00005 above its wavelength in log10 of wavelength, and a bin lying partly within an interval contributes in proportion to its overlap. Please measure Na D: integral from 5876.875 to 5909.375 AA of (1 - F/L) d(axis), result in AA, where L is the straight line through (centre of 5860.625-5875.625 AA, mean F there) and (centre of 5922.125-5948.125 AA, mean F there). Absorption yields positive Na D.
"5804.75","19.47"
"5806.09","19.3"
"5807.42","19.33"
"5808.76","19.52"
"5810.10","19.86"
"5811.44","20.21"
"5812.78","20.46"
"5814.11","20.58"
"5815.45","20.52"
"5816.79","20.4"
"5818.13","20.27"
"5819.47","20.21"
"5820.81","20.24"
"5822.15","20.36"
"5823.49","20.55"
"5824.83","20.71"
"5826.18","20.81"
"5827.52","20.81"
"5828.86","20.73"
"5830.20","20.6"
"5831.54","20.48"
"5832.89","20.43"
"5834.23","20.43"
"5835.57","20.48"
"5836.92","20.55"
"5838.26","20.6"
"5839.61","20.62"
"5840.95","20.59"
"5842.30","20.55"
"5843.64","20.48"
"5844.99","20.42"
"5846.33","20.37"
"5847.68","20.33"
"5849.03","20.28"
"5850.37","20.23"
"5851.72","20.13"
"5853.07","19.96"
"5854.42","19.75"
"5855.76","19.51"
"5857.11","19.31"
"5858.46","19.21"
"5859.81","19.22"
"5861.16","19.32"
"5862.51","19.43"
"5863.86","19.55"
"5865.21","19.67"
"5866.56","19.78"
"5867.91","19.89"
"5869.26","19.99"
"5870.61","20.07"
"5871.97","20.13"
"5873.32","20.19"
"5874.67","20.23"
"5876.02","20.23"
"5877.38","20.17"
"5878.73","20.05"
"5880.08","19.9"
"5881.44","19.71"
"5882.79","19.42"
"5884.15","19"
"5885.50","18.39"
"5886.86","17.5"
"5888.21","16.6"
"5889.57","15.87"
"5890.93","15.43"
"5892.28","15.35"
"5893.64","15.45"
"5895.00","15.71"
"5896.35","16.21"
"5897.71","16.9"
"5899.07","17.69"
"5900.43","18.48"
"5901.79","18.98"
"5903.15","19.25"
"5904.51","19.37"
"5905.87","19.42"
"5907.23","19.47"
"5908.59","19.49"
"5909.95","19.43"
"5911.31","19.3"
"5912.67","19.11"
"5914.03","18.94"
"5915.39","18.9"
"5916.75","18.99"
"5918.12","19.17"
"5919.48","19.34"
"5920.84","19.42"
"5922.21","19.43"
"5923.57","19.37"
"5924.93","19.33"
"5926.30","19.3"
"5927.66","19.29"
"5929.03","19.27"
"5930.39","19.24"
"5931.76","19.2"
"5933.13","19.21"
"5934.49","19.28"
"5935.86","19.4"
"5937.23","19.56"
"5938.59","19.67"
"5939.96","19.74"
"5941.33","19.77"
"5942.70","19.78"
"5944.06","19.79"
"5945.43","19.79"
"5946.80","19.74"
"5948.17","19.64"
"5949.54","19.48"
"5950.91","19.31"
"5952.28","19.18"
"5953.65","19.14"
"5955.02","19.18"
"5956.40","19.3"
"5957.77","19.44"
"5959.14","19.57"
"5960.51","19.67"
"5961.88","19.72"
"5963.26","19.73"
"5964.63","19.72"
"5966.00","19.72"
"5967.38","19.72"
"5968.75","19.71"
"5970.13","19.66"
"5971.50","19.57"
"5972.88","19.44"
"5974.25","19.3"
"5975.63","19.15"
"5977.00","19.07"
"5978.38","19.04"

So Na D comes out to 2.7 AA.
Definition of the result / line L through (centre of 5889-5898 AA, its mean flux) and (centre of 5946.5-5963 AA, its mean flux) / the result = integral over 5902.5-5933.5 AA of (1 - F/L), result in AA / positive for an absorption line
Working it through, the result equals -3.6 AA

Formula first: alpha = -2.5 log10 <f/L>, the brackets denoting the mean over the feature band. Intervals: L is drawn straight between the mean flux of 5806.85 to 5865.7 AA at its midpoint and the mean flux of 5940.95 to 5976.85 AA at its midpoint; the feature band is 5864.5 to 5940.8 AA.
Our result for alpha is 0.05 mag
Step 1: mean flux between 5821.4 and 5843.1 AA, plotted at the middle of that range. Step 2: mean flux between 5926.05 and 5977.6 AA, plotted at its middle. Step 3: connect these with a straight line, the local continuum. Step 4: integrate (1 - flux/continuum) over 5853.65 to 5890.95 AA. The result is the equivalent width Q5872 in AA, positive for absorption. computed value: 1.8 AA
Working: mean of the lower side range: 20.6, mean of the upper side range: 19.5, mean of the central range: 19.3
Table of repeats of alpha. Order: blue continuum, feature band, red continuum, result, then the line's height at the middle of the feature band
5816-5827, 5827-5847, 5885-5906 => -0.04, 19.8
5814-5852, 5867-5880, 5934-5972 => 0.00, 20.2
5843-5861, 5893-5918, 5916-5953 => 0.07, 19.6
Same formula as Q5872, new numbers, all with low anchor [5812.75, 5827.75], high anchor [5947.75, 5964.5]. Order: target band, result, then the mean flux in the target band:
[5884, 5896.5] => 2.2 AA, 16.5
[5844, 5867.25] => 0.5 AA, 19.8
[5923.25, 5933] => 0.2 AA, 19.3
